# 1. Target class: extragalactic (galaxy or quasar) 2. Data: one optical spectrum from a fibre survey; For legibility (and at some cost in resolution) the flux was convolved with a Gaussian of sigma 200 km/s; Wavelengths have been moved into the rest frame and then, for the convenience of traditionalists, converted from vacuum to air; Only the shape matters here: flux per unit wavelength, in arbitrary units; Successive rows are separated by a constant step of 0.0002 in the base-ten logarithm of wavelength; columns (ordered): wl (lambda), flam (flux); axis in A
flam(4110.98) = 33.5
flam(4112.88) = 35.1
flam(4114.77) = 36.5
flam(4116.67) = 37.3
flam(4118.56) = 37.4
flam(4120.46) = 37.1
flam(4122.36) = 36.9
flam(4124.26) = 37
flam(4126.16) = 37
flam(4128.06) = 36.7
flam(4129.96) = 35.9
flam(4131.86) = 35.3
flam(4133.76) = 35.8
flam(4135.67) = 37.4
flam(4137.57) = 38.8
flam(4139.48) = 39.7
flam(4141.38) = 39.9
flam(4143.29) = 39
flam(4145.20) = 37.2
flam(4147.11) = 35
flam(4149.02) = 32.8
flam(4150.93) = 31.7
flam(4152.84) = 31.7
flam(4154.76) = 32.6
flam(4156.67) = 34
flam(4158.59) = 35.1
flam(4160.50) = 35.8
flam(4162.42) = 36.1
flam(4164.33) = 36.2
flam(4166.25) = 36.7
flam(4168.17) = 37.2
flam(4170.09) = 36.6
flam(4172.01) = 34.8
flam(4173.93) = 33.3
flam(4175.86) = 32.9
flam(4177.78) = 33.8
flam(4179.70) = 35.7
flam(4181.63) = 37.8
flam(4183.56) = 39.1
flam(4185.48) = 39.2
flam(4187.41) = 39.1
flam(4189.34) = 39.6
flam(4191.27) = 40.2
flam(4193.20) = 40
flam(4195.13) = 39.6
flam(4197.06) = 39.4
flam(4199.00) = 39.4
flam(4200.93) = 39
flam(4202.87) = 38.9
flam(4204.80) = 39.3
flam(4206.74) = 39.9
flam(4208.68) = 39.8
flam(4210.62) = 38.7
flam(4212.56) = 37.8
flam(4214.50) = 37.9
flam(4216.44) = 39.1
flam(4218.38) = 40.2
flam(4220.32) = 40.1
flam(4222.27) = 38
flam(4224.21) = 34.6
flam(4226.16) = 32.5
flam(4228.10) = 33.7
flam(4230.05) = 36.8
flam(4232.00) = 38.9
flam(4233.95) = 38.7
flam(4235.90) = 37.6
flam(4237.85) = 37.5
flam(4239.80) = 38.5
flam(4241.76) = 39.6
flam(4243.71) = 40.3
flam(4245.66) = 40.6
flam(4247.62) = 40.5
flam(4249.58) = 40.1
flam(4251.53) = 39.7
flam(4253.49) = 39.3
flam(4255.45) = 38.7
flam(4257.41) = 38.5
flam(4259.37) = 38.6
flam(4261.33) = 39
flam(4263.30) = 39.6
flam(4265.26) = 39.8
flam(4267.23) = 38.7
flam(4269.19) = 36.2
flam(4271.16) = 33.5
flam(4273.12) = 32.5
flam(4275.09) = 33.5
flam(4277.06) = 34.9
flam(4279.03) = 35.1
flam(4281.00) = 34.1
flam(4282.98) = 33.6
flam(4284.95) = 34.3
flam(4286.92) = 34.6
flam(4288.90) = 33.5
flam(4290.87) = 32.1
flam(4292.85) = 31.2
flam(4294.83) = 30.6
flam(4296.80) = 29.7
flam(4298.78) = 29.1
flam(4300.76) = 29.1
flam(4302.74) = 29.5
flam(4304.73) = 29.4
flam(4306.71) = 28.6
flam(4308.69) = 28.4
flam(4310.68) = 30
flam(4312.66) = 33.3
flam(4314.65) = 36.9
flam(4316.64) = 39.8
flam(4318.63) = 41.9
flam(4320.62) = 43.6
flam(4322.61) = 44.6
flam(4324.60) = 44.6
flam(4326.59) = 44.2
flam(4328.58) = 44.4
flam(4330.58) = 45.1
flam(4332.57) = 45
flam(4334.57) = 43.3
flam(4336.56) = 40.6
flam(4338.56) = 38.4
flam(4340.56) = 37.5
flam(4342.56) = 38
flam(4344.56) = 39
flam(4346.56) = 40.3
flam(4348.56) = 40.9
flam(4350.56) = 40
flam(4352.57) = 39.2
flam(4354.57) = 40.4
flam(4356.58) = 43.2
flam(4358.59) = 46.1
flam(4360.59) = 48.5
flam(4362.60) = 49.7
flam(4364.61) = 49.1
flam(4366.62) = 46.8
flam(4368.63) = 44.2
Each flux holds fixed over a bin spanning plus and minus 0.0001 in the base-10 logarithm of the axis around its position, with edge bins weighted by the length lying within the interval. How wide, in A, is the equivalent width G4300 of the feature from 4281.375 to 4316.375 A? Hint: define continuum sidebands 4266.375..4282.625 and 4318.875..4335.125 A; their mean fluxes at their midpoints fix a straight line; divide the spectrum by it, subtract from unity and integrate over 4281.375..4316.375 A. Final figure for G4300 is 6.6 A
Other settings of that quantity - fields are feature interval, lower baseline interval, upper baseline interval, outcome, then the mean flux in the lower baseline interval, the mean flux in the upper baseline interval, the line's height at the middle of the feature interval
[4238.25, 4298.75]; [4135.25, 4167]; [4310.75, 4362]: 4.7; 35.8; 41.4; 39.4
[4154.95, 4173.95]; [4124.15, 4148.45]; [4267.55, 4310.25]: 0.4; 37.2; 32.1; 36.3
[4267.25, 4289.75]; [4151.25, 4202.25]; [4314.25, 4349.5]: 3.1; 36.7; 41.6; 39.9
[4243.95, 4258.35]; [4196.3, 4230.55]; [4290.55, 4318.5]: -1.7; 38.1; 31.6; 35.4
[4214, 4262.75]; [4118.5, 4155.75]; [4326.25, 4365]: 1.1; 36.2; 42.5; 39.3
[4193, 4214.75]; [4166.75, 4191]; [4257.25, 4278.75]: -1.5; 36.7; 36.7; 36.7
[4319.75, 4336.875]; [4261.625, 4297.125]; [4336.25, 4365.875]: -1.9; 34.5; 42.1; 39.7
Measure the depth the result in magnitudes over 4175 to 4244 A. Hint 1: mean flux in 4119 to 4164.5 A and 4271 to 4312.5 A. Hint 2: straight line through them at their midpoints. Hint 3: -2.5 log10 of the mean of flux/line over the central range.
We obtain -0.12 mag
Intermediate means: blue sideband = 36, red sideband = 31.8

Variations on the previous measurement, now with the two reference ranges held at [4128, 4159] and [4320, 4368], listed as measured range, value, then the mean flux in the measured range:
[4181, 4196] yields -0.06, 39.4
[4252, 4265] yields 0.03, 39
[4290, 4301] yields 0.33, 30.4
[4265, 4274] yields 0.13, 35.9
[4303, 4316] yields 0.32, 31.2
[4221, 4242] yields 0.06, 36.9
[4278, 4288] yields 0.19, 34.3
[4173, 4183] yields 0.07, 34.9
